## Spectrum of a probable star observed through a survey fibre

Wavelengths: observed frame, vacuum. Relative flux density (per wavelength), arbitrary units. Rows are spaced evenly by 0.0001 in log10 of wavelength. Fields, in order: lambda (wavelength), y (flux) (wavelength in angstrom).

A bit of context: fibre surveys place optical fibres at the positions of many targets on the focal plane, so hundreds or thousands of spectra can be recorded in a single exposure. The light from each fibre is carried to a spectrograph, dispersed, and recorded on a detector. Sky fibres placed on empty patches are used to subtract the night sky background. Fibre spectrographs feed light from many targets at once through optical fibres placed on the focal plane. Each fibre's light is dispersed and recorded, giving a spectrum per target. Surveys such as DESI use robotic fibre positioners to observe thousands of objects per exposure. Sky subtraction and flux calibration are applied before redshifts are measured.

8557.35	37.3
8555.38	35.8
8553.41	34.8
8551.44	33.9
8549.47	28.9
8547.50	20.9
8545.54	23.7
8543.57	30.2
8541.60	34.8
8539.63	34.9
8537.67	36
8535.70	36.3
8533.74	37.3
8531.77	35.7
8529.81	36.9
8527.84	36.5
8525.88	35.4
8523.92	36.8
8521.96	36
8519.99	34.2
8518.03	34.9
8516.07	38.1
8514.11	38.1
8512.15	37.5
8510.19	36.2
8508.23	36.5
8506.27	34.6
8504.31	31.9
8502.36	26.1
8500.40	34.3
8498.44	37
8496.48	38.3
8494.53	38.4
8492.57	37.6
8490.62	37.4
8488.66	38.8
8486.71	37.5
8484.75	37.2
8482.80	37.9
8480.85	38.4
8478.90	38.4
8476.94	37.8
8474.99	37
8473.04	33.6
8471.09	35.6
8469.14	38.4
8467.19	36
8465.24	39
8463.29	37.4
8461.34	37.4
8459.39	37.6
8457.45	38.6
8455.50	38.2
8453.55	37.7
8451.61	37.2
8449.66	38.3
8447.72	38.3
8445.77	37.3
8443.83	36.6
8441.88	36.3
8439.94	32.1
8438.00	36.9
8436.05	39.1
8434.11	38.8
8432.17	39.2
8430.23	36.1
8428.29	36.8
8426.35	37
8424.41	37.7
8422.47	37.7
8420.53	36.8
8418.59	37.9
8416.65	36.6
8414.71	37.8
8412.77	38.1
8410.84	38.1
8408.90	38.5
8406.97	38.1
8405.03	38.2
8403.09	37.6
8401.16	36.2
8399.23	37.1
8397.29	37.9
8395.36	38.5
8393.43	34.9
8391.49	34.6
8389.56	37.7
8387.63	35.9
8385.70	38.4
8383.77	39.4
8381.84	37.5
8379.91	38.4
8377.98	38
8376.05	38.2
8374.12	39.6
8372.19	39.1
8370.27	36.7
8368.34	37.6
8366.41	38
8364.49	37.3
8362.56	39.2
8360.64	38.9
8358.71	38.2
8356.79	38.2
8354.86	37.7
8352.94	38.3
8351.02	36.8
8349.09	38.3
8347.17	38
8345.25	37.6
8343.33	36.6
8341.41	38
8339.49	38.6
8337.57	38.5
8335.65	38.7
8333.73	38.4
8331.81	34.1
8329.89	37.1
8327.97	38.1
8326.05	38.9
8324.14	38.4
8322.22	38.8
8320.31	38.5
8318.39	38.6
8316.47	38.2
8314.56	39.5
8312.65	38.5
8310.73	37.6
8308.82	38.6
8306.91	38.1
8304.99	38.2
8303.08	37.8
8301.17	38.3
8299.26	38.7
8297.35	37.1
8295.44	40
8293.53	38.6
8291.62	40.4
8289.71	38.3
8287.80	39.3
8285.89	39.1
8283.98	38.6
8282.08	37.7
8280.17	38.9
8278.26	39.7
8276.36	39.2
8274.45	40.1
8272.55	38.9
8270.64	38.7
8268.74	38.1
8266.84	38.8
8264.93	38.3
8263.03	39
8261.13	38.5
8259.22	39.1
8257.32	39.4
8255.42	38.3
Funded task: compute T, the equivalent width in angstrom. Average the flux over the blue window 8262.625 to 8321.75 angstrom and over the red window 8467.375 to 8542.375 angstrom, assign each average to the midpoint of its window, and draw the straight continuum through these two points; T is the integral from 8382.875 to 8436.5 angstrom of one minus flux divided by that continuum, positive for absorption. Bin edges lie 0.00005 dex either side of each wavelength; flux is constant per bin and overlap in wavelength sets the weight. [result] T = -0.2 angstrom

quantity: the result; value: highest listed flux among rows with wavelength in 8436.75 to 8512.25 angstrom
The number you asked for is 39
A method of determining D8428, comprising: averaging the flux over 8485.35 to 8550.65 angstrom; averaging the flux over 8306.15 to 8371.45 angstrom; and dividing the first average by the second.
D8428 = 0.91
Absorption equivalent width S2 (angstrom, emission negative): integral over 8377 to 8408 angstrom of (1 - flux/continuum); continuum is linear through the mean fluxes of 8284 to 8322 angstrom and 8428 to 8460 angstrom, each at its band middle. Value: 0.3 angstrom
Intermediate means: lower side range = 38.6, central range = 37.4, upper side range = 37.4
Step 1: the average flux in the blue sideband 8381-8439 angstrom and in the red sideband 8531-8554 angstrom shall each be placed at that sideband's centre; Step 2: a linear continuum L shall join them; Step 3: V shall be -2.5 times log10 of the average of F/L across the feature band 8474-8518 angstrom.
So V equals -0.08 mag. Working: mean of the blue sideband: 37.5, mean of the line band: 36.6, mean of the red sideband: 32.2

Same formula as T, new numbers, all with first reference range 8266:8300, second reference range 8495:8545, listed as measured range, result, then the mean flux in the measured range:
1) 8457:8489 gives -1.2 angstrom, 37.4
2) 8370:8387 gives -0.4 angstrom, 38.4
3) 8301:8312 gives 0.1 angstrom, 38.1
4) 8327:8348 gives 0.3 angstrom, 37.6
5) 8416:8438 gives -0.5 angstrom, 37.6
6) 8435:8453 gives -0.2 angstrom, 36.9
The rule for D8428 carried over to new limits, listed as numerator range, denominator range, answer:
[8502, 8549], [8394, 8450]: 0.91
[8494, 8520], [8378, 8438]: 0.94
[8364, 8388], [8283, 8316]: 0.99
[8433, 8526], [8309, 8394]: 0.97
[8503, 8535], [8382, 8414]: 0.96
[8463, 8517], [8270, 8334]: 0.95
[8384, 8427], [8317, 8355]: 0.99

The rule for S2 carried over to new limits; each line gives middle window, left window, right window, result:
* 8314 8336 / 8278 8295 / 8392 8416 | 0.2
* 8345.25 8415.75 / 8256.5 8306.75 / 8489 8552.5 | -1.4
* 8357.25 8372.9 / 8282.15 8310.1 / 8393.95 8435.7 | 0.0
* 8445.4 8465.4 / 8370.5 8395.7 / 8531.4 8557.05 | -1.4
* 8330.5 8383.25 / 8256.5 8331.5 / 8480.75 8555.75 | -0.5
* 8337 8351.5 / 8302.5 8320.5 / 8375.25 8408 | 0.1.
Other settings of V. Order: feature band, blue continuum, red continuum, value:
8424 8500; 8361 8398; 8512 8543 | -0.016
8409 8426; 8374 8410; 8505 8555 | -0.018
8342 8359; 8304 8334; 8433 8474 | 0.004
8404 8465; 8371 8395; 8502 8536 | -0.018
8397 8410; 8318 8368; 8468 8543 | -0.009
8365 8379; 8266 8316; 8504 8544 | -0.013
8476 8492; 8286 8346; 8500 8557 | -0.088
